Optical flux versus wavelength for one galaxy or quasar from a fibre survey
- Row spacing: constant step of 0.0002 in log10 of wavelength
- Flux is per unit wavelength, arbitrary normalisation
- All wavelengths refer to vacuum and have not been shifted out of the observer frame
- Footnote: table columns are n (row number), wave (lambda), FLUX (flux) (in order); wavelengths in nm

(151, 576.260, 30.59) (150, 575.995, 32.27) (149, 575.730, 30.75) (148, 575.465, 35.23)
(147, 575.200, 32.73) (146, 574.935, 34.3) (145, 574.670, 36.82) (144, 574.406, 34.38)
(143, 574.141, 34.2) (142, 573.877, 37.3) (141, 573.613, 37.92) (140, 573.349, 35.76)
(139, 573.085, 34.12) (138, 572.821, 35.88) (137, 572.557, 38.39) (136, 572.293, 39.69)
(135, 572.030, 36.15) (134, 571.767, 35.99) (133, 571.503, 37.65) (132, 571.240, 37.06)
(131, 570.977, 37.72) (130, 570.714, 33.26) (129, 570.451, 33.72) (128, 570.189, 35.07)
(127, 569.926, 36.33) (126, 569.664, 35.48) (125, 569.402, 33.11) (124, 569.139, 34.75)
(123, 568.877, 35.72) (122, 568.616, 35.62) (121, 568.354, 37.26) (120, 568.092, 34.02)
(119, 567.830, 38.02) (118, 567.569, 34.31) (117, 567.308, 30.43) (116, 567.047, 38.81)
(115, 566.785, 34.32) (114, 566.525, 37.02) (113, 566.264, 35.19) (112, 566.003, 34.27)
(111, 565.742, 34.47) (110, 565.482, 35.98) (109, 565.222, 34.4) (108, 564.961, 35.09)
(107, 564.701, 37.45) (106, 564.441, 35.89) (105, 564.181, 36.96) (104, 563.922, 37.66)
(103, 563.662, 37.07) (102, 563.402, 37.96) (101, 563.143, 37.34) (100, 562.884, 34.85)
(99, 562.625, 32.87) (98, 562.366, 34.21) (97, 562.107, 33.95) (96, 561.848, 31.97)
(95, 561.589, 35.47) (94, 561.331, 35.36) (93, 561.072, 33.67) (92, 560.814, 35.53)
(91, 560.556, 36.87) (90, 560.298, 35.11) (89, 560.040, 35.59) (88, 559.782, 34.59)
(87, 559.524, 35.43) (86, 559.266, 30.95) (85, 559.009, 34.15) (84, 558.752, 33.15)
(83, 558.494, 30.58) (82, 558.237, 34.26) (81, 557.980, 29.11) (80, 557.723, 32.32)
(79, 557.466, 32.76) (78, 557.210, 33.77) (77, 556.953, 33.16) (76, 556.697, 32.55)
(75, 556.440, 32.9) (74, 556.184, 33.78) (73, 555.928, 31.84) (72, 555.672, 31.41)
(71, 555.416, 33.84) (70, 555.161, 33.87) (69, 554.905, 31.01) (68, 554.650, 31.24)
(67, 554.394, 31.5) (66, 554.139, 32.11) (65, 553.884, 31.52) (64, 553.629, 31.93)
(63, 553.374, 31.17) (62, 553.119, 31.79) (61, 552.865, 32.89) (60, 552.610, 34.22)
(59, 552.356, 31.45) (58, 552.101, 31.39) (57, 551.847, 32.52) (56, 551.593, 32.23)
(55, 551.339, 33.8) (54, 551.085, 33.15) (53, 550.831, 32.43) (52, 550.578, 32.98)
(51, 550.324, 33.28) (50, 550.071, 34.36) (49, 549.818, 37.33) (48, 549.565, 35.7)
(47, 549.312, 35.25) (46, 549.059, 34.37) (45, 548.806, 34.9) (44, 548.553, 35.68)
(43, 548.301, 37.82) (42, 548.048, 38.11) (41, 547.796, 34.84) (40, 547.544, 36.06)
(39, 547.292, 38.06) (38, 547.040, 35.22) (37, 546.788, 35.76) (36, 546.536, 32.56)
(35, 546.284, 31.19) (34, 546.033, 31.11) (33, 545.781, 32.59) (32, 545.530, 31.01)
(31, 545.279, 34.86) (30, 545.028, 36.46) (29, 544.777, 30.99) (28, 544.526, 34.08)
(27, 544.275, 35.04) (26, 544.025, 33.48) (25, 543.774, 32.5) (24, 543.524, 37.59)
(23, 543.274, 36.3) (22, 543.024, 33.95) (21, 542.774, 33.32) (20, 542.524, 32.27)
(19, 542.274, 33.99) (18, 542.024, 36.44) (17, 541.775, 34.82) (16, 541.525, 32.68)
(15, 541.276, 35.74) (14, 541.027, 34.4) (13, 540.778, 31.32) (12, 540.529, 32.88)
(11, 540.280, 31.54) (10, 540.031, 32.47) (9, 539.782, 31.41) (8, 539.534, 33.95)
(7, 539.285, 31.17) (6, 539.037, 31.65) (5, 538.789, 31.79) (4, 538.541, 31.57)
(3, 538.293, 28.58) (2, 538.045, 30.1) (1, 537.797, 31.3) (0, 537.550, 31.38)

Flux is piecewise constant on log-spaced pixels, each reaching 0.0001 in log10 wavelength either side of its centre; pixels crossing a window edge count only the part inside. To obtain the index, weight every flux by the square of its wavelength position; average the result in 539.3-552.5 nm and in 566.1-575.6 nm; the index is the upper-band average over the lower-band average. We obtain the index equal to 1.1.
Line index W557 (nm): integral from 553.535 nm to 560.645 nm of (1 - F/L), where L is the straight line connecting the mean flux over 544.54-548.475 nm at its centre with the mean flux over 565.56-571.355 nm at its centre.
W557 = 0.40 nm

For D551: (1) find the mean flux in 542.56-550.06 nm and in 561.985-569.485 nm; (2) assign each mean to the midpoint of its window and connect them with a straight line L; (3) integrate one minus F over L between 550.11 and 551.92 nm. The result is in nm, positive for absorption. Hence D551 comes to 0.10 nm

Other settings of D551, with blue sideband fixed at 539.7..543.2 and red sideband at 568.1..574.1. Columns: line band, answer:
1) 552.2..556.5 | 0.288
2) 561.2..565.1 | -0.030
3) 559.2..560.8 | 0.004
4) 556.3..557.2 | 0.046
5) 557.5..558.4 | 0.076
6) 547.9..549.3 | -0.083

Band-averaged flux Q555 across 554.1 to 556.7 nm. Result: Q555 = 32.4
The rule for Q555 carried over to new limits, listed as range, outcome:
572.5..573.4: 35.8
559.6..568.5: 35.4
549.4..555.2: 32.8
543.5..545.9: 33.7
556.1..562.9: 33.6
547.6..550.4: 35.7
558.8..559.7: 33.5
